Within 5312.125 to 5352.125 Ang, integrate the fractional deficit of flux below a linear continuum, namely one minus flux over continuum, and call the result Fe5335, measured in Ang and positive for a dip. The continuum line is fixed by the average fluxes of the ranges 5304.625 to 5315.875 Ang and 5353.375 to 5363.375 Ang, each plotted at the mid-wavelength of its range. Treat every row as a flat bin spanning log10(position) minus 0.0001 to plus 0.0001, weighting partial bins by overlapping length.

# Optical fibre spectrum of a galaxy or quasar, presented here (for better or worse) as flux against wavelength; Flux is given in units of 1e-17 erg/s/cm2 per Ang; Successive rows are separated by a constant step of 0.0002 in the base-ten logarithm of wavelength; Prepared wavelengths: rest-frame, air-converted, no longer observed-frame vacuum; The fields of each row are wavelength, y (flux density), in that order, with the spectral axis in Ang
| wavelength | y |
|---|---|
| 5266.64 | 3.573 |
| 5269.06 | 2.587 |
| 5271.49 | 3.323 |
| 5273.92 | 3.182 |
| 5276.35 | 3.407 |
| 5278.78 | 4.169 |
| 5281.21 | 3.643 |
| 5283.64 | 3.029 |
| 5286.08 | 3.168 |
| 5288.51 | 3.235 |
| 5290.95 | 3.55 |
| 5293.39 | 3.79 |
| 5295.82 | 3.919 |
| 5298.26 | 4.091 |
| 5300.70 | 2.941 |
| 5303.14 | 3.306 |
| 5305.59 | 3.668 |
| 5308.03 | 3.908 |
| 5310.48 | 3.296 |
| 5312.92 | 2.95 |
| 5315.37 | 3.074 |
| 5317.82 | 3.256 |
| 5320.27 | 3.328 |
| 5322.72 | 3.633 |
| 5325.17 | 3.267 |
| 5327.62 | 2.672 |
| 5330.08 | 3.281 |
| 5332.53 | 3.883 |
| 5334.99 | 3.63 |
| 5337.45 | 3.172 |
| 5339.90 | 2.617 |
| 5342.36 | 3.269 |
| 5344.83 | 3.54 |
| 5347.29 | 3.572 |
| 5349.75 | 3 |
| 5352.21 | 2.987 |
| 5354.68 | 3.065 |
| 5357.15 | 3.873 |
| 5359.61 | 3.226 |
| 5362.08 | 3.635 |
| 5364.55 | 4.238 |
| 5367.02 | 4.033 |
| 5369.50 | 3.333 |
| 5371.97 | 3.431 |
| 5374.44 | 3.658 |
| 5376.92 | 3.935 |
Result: 1.9 Ang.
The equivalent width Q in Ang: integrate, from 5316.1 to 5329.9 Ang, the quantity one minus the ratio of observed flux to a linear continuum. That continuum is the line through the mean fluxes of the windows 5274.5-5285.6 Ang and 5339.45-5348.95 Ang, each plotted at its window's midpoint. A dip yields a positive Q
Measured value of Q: 0.5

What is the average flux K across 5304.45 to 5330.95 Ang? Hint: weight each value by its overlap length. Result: 3.3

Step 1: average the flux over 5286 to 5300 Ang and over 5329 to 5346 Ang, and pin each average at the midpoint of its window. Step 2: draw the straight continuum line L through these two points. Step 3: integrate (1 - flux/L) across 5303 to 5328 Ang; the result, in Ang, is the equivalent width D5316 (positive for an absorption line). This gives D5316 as 1.2 Ang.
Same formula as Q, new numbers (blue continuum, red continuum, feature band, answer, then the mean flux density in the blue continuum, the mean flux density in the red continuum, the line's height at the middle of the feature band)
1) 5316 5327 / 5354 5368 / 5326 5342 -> 1.0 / 3.32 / 3.7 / 3.44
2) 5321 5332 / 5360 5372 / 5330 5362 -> 1.5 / 3.26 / 3.73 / 3.49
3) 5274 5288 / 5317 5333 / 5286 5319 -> -0.7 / 3.45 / 3.31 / 3.38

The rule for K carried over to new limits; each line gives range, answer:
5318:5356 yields 3.26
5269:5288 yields 3.35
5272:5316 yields 3.47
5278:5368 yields 3.42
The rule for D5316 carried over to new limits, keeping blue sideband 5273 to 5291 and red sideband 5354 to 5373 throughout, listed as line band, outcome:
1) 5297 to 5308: -0.25 Ang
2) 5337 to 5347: 1.07 Ang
